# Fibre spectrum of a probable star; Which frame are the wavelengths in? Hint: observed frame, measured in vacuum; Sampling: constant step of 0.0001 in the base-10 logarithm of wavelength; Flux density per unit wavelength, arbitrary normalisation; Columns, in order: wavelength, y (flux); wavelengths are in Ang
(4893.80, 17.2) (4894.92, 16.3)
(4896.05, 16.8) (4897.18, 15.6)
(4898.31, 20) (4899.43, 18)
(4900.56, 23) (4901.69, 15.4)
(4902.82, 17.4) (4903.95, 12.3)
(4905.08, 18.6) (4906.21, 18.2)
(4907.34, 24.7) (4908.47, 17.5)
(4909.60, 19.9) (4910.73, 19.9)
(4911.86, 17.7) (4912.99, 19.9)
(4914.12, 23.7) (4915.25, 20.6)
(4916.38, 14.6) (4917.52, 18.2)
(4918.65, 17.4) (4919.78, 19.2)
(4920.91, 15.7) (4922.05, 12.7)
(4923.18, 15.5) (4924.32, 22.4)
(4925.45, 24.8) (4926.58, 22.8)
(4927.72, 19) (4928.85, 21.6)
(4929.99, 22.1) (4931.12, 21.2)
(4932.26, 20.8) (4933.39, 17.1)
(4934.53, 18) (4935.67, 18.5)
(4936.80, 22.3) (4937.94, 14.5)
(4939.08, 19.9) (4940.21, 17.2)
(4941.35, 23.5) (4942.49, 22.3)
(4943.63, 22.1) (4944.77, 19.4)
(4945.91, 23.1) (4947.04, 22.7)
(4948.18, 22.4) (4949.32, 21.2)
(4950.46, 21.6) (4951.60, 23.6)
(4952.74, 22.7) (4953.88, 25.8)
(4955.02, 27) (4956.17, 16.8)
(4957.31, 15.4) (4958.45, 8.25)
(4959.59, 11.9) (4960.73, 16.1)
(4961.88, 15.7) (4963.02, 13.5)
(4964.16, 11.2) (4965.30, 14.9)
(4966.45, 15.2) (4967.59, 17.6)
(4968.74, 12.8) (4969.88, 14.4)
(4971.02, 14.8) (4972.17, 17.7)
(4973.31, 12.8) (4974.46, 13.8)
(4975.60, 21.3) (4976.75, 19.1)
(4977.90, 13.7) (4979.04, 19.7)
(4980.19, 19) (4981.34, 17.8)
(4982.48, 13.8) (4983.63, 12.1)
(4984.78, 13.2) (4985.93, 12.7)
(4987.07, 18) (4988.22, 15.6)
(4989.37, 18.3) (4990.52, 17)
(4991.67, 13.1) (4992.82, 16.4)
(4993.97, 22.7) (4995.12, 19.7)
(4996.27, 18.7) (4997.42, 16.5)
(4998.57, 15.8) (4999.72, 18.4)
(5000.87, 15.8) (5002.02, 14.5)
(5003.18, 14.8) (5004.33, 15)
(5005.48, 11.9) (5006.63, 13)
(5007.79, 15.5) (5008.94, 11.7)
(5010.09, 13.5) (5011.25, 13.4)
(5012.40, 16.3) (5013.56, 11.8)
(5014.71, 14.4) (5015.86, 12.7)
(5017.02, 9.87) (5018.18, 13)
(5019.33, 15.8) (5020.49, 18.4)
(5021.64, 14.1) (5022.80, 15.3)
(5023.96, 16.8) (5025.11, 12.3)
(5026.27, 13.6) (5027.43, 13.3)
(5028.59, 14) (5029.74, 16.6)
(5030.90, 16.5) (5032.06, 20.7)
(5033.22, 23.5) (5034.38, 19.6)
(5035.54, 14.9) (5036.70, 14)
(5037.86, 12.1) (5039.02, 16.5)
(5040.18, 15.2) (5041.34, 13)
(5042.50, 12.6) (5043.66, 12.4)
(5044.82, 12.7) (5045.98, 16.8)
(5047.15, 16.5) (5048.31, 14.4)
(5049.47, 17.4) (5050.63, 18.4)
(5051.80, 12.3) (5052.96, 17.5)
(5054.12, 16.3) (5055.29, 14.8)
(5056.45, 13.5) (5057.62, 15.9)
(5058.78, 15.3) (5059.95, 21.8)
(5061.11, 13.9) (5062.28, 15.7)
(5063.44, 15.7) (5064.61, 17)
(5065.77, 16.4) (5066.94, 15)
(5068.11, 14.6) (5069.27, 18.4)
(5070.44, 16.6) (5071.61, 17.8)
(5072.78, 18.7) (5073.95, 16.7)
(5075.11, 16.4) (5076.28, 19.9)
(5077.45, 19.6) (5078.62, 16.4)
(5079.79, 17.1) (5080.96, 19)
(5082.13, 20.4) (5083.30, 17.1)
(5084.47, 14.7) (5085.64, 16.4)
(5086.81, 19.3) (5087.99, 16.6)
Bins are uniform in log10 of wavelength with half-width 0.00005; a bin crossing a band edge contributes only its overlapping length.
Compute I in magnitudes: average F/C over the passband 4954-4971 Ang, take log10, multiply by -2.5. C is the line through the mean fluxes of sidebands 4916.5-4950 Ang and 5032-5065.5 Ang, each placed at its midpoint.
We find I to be 0.22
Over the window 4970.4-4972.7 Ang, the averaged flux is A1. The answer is 16.2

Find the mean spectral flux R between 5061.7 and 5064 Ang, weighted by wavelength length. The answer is 15.7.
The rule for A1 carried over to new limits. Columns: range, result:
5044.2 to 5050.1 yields 15.6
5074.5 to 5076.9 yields 18.2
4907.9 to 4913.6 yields 19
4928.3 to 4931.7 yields 21.6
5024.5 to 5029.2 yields 13.4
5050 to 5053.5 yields 16.1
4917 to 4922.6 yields 16.6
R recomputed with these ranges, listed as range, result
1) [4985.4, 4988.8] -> 15.5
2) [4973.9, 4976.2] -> 17.6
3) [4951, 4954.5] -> 24.1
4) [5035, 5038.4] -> 13.7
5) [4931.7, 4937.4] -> 19.3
